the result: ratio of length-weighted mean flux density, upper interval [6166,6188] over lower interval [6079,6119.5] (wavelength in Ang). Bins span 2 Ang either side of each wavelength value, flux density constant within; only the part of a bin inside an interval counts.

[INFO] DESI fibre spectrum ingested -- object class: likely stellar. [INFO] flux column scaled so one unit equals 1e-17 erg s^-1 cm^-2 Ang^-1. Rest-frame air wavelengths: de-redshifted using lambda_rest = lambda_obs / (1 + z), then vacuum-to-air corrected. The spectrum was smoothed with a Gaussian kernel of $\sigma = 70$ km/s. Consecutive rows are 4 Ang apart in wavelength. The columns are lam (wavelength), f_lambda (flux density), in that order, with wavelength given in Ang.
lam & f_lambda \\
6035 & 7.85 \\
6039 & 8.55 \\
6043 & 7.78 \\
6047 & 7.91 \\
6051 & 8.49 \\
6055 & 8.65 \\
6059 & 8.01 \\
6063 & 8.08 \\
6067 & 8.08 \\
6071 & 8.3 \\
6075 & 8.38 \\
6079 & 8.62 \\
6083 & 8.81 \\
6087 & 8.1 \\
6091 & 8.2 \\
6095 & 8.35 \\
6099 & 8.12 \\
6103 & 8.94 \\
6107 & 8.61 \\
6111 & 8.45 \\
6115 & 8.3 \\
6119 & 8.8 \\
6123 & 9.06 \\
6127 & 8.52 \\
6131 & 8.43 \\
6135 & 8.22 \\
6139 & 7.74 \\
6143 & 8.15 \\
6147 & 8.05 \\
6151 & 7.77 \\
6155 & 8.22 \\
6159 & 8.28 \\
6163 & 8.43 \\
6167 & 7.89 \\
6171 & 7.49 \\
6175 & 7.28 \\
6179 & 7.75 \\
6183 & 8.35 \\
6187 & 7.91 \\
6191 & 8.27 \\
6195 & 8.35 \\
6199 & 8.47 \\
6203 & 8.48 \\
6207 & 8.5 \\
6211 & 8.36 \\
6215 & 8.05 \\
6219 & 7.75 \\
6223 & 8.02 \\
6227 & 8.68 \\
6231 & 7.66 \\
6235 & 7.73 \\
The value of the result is 0.9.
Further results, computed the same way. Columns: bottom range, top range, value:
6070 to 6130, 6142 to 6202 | 0.95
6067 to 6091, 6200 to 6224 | 0.98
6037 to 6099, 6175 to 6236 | 0.98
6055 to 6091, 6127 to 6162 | 0.98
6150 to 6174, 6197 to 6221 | 1.03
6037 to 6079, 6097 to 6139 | 1.03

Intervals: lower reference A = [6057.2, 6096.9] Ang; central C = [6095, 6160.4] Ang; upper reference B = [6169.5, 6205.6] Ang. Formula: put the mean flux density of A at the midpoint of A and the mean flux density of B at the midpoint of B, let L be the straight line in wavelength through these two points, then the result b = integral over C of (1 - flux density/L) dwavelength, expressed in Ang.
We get -1.35 Ang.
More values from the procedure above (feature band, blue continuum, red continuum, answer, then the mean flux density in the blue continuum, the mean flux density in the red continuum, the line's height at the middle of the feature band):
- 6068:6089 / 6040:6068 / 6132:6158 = -0.76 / 8.16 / 8.05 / 8.13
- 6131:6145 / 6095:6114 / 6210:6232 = 0.48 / 8.5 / 8.09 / 8.38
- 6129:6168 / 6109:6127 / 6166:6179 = -0.47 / 8.64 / 7.56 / 8.03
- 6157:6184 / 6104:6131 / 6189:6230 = 1.65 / 8.62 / 8.28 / 8.42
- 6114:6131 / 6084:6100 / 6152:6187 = -1.13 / 8.24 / 7.95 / 8.12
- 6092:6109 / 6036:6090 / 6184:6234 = -0.47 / 8.28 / 8.2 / 8.26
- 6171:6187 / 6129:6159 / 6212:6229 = 0.68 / 8.1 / 8.14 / 8.12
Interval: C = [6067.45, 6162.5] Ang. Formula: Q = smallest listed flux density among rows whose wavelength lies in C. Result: 7.74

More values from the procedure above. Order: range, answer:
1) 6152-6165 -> 8.22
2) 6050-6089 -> 8.01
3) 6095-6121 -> 8.12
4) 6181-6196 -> 7.91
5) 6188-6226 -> 7.75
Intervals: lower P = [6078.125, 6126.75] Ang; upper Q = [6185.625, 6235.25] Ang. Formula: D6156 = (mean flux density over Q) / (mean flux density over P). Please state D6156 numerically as 1.0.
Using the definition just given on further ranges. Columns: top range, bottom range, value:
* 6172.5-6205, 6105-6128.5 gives 0.94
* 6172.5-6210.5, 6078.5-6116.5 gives 0.97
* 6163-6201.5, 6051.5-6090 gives 0.96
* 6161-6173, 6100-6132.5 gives 0.92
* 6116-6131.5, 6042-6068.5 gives 1.07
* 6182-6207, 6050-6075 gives 1.01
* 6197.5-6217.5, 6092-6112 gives 0.98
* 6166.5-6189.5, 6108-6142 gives 0.92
